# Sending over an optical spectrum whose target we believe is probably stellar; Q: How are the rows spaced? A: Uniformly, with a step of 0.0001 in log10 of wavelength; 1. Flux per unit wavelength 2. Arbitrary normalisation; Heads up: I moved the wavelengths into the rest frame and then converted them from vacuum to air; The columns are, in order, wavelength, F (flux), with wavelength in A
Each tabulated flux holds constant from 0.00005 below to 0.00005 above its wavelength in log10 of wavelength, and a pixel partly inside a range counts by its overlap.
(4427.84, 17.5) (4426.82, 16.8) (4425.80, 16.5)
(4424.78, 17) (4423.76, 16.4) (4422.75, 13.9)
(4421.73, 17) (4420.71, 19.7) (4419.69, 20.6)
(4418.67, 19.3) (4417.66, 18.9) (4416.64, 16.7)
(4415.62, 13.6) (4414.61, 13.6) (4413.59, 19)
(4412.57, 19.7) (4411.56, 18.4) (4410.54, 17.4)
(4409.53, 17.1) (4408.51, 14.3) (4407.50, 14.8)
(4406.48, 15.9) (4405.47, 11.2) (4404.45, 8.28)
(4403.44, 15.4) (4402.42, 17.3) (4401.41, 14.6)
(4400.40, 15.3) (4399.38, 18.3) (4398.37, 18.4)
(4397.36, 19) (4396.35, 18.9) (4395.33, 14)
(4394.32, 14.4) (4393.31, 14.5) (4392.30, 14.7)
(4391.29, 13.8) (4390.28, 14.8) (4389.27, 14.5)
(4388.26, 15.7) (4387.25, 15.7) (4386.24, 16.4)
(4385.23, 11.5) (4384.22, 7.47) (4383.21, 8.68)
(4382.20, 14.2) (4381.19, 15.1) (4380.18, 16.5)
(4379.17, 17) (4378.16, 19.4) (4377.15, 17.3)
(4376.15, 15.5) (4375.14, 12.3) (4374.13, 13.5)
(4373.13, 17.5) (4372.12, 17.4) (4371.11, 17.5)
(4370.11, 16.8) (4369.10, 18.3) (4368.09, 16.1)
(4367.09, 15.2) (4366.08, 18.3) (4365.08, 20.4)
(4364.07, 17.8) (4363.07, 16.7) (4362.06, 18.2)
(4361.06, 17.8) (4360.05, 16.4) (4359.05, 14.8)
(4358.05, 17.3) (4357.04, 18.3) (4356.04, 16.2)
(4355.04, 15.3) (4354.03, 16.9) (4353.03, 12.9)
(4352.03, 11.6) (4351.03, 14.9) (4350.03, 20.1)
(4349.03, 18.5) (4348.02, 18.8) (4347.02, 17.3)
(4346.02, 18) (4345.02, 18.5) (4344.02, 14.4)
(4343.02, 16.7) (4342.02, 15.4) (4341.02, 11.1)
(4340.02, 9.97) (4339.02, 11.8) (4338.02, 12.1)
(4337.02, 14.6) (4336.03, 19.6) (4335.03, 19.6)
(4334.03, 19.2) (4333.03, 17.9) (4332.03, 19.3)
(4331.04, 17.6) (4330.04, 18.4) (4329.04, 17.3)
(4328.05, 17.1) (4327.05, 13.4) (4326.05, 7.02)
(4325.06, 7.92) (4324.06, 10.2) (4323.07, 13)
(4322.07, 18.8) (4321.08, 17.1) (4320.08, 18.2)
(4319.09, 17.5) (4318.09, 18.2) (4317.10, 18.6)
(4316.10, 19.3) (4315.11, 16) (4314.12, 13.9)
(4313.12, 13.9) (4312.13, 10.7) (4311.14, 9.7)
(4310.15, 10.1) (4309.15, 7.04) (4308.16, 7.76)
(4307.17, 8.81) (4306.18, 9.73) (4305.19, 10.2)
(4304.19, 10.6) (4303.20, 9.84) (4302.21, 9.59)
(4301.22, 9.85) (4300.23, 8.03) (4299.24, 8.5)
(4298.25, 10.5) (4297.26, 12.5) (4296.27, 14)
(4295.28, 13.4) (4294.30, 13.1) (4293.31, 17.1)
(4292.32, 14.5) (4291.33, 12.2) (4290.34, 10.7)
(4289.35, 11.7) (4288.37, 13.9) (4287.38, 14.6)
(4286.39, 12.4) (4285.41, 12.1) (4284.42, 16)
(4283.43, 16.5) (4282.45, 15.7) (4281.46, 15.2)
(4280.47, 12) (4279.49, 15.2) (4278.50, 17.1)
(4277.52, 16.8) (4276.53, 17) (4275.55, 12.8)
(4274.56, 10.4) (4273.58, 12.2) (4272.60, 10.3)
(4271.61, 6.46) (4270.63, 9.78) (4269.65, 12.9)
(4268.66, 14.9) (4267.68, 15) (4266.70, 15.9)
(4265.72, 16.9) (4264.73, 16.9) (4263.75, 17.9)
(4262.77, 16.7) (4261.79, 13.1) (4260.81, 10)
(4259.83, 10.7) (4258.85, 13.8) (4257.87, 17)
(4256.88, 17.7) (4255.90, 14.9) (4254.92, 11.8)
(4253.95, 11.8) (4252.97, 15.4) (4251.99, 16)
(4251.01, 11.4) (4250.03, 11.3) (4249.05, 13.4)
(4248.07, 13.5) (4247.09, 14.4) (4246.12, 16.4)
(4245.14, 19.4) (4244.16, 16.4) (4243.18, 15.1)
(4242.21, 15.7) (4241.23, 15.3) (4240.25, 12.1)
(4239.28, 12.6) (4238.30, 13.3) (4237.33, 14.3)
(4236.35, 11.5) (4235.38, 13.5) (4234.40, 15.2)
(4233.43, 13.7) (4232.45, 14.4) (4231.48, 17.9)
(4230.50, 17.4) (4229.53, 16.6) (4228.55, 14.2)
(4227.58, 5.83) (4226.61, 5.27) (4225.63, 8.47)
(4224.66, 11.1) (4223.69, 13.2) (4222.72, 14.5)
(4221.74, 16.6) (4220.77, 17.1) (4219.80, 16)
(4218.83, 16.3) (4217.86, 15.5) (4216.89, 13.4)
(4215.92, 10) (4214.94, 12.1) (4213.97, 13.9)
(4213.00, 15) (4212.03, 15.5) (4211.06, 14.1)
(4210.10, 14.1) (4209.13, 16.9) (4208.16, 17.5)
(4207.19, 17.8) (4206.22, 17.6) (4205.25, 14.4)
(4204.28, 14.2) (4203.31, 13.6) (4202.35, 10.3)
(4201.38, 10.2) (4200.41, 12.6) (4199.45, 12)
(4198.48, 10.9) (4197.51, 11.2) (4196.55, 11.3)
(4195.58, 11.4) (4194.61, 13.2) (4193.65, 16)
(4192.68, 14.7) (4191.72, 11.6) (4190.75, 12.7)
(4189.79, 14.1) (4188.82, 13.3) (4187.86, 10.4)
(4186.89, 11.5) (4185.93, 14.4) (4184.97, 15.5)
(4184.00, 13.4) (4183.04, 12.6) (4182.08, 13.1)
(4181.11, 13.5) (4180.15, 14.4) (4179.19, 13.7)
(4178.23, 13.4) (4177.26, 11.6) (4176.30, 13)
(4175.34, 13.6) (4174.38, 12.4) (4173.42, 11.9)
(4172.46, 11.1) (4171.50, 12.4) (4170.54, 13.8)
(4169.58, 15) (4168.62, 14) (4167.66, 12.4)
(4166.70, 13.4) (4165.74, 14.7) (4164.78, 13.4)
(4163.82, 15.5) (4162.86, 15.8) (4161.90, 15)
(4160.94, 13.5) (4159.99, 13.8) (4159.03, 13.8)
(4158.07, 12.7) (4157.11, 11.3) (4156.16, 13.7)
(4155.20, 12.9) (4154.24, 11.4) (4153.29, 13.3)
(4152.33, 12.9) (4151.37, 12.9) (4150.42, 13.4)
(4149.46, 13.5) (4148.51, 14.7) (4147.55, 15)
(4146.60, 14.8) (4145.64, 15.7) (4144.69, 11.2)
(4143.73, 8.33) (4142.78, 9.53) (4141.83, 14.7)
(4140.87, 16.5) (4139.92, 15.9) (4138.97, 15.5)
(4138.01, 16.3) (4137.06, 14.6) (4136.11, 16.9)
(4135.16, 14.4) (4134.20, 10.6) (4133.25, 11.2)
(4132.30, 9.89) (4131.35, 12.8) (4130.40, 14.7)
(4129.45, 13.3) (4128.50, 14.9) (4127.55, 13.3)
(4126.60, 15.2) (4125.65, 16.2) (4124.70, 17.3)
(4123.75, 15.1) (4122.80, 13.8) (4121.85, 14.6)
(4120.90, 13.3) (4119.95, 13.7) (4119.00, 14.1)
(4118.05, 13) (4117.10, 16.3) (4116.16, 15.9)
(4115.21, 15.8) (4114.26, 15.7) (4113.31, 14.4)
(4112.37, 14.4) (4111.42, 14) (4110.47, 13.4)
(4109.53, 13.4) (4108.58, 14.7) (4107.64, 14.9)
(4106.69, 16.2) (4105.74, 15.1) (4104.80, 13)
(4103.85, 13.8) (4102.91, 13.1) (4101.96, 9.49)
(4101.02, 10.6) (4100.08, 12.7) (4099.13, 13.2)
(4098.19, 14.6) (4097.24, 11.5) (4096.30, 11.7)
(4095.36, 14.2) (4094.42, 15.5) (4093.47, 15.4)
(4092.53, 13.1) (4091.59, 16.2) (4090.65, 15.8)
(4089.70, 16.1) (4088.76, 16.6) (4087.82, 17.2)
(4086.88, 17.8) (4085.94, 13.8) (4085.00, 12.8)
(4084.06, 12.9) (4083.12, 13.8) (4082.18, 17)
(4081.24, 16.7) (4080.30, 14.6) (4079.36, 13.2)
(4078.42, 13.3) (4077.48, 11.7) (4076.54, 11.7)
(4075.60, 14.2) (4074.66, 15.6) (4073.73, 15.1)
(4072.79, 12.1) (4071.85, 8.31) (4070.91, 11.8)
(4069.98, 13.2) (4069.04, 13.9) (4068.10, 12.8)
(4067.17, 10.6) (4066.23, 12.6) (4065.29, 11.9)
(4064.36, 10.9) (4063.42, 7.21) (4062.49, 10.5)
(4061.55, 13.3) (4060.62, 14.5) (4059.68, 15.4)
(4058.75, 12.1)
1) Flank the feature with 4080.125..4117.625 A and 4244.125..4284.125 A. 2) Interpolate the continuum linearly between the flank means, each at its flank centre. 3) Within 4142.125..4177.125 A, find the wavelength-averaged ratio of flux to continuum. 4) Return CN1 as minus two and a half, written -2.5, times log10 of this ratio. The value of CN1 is 0.090 mag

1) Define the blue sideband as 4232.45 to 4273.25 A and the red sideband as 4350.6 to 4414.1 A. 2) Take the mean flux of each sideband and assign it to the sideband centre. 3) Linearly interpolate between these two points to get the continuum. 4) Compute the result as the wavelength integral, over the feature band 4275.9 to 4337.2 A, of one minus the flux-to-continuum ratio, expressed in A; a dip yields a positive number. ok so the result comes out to 3.8 A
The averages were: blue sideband 14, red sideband 15.8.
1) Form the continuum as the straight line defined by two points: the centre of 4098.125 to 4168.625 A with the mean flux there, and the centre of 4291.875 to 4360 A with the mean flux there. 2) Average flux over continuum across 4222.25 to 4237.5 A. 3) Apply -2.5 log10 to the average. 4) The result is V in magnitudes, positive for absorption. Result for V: 0.09 mag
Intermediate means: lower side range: 13.8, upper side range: 14.3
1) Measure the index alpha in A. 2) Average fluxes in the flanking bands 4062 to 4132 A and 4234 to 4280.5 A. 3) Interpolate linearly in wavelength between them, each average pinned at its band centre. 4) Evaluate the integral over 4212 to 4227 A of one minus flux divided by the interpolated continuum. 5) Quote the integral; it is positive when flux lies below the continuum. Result 0.69 A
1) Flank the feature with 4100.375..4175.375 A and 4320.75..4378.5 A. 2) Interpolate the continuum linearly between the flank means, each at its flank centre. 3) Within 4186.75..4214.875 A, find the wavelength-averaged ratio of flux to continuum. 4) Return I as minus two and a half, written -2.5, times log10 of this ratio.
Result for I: 0.07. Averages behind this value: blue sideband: 13.8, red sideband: 16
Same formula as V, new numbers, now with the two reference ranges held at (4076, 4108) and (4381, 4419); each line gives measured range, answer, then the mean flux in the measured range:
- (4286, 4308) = 0.27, 11.6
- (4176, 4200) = 0.12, 12.9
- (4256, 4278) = 0.07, 13.9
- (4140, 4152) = 0.07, 13.4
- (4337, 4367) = -0.07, 16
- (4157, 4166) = 0.02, 14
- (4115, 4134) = 0.01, 14.1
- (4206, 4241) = 0.05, 14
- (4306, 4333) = 0.07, 14.1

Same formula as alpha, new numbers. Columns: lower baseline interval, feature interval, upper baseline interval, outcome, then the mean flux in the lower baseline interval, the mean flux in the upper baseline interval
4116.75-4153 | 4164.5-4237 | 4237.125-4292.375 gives 2.7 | 13.9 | 14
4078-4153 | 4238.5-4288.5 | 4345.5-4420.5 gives 3.4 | 14.1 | 16.1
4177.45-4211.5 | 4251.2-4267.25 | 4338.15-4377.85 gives -0.2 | 13.5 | 16.2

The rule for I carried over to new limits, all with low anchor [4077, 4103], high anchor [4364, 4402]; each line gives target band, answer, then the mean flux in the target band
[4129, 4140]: 0.04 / 13.8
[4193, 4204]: 0.21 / 12.1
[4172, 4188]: 0.13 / 13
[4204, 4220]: -0.01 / 14.9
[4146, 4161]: 0.08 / 13.4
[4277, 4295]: 0.07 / 14.3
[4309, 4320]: 0.06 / 14.5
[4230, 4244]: 0.03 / 14.5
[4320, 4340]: 0.01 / 15.3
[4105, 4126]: -0.04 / 14.8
